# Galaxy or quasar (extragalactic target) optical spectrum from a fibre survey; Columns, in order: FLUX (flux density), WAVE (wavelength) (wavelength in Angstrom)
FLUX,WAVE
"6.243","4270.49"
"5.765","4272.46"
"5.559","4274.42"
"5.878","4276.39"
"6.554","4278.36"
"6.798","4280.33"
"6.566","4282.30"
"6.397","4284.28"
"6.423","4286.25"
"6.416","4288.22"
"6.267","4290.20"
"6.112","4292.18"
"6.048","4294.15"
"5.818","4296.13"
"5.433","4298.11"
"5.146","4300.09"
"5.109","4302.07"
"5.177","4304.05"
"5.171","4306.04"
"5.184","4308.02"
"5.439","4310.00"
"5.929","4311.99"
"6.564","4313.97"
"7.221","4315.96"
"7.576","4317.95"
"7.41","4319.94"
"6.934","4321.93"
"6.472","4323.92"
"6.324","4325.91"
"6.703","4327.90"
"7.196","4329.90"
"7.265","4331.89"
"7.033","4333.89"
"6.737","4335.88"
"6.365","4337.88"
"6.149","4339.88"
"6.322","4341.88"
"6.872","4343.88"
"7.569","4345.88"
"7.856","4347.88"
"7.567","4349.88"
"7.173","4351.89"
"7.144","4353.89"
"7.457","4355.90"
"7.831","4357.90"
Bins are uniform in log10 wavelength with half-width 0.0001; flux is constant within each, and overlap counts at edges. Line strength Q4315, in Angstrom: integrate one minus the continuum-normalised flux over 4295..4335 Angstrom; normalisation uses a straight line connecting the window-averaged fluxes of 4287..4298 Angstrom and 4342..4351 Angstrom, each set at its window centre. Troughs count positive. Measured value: 2.2 Angstrom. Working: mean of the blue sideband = 6.08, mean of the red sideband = 7.35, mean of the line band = 6.26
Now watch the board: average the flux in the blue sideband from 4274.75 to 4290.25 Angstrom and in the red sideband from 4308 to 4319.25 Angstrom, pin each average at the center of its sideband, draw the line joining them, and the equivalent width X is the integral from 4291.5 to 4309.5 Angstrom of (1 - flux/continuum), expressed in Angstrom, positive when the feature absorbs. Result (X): 2.7 Angstrom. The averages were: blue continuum 6.38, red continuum 6.45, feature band 5.46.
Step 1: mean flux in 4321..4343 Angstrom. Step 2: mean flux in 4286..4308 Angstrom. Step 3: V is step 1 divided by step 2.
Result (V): 1.17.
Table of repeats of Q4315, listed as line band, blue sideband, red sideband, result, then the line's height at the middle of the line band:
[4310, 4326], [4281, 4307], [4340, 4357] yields -0.7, 6.45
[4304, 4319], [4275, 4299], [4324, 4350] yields 1.0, 6.54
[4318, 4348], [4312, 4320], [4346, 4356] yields 1.4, 7.22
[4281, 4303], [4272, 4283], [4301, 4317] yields 0.0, 5.98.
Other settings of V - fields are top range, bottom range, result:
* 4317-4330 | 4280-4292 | 1.08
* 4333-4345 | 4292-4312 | 1.21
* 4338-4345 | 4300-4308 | 1.25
